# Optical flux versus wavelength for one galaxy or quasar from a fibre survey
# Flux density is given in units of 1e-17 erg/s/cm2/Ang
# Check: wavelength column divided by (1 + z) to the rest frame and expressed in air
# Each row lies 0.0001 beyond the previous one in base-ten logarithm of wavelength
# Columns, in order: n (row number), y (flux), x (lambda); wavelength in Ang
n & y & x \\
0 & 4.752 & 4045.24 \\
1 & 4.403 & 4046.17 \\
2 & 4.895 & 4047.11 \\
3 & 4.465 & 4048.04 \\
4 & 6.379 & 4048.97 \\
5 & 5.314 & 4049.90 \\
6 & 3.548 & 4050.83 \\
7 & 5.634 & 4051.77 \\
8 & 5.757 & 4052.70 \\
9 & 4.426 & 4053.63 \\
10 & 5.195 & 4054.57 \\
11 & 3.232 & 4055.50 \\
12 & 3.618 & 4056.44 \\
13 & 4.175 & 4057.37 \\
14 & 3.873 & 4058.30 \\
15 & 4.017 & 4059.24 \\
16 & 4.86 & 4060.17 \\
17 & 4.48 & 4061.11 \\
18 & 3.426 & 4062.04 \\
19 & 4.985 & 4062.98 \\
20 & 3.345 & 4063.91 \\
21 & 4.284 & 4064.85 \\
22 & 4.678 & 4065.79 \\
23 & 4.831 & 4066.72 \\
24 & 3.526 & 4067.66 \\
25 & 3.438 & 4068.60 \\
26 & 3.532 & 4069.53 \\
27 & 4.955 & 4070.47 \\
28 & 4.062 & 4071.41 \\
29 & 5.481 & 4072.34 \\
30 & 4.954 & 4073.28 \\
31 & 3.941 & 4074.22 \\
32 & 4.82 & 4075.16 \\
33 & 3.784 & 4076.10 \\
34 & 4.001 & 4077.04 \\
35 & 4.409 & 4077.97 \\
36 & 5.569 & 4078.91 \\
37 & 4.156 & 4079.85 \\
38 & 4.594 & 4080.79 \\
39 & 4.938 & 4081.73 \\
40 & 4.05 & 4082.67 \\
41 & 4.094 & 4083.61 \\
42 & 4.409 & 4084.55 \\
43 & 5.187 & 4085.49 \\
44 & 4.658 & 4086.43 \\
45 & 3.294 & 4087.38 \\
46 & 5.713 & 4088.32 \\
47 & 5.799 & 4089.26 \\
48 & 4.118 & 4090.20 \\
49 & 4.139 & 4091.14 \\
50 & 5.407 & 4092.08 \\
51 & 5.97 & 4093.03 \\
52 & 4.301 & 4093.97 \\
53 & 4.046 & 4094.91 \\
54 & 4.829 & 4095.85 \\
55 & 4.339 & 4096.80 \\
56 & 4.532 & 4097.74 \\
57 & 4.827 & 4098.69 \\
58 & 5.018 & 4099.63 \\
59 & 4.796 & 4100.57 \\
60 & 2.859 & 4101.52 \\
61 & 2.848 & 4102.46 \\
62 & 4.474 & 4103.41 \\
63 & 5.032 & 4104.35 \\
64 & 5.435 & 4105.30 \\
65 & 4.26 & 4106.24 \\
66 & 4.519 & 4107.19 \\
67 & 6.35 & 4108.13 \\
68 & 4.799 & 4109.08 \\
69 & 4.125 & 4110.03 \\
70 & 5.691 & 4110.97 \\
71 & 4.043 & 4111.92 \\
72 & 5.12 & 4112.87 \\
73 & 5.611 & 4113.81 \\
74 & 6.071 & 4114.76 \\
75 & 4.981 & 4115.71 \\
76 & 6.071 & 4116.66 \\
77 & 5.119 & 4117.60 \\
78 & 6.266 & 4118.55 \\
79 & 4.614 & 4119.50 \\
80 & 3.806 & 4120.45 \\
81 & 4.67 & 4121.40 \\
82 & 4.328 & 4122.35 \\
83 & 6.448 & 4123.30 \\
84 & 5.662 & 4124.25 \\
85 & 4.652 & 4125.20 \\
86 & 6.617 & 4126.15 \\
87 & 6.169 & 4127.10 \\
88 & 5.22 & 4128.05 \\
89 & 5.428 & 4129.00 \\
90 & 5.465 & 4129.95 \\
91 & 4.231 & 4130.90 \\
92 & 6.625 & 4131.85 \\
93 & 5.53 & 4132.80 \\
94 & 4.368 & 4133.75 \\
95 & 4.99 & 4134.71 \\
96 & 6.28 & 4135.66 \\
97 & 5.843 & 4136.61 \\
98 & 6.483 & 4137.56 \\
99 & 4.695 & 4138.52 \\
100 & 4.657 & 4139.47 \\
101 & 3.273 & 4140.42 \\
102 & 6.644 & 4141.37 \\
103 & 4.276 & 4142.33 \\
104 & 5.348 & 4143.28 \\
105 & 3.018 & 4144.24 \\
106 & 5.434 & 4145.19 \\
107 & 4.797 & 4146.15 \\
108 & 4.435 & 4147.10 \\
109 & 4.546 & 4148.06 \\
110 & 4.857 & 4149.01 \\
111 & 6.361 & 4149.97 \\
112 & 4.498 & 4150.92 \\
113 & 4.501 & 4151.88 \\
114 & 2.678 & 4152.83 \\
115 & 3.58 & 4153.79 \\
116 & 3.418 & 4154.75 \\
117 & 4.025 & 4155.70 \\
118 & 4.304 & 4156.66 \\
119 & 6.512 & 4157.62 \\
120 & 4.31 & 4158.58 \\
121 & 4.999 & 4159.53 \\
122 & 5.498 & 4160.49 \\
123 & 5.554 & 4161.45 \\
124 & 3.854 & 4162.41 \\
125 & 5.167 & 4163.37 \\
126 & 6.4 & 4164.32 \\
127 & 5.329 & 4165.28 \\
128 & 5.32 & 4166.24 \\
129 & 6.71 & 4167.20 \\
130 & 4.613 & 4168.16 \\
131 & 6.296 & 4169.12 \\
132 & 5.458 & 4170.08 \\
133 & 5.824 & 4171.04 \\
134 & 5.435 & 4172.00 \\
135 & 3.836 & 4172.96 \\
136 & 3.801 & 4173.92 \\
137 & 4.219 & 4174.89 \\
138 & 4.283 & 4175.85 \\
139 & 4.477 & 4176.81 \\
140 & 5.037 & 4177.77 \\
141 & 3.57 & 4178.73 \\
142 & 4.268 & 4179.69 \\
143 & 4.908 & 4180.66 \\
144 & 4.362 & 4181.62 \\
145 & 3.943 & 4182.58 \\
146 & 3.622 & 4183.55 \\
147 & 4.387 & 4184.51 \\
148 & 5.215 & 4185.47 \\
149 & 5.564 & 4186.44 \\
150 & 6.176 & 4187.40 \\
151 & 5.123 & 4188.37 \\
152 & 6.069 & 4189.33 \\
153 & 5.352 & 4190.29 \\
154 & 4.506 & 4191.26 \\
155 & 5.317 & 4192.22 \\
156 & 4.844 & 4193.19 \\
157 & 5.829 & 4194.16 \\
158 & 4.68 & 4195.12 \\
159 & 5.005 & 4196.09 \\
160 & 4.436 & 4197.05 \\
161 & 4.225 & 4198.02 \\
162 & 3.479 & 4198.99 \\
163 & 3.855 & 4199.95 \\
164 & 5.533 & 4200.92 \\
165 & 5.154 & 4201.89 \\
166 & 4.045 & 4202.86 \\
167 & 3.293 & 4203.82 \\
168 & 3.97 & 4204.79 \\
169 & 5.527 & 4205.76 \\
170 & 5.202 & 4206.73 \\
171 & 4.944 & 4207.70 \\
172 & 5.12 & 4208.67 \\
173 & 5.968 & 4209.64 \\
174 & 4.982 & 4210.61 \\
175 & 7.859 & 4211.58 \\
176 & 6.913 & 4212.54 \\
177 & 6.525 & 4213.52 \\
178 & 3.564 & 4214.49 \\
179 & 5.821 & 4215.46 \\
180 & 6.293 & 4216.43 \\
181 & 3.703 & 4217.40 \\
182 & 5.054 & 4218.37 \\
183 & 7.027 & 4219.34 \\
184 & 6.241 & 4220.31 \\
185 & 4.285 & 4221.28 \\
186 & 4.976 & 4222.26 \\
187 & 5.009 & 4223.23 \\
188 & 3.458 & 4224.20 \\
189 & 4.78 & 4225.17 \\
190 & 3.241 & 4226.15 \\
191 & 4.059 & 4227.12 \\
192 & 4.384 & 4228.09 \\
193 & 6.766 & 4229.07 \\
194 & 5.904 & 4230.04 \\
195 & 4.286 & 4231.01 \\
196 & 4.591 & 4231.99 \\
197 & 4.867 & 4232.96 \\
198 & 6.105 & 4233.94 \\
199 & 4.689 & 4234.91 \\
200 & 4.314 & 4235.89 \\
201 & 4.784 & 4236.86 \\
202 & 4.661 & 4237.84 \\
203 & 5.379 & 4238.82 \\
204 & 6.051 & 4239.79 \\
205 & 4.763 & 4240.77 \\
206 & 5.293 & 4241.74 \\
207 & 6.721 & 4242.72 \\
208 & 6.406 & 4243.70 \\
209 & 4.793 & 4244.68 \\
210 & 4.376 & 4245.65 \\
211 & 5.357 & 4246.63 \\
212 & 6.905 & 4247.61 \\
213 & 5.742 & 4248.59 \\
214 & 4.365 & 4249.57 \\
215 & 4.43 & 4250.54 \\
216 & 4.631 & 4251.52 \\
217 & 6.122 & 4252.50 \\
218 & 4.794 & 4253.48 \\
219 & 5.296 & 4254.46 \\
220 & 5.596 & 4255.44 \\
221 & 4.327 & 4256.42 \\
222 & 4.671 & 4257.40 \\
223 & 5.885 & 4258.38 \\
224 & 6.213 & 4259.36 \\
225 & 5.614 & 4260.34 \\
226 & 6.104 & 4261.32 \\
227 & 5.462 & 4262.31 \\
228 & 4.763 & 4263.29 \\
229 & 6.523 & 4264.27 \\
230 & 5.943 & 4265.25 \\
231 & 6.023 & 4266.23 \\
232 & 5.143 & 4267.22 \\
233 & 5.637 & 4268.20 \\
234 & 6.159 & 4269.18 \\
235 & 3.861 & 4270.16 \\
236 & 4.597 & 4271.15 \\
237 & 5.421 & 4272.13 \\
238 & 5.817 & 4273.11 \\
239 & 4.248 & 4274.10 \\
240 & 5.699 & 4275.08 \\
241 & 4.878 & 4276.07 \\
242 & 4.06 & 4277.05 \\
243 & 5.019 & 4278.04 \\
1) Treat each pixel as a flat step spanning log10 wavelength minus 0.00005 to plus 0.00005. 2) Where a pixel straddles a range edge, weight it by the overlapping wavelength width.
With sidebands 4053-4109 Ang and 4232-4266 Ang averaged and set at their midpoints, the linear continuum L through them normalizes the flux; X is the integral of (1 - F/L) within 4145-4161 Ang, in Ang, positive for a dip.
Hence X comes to 0.7 Ang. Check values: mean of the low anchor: 4.46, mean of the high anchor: 5.35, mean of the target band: 4.62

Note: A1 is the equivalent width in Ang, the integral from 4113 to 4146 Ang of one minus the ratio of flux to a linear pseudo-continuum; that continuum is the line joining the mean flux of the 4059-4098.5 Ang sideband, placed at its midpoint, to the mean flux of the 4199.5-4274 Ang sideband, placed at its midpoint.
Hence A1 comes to -3.8 Ang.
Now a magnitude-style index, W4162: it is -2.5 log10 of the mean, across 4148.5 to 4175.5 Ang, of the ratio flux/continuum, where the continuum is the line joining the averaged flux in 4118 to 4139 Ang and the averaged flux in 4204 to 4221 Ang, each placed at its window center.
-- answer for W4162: 0.11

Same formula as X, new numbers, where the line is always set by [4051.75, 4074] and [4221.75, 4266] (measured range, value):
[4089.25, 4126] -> -2.6 Ang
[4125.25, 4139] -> -2.6 Ang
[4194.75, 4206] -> 1.3 Ang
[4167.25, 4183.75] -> 0.7 Ang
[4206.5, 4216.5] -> -1.4 Ang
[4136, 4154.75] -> 0.1 Ang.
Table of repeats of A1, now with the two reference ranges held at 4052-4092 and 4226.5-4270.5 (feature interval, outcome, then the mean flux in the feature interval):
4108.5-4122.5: -1.2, 5.04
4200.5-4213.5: -0.5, 5.31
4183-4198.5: 0.0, 5.02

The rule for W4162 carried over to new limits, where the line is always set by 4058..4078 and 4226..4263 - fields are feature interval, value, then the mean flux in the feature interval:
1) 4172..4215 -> 0.02 mag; 4.85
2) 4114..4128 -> -0.18 mag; 5.39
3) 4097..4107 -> 0.01 mag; 4.41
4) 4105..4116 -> -0.13 mag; 5.08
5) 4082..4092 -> -0.05 mag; 4.59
